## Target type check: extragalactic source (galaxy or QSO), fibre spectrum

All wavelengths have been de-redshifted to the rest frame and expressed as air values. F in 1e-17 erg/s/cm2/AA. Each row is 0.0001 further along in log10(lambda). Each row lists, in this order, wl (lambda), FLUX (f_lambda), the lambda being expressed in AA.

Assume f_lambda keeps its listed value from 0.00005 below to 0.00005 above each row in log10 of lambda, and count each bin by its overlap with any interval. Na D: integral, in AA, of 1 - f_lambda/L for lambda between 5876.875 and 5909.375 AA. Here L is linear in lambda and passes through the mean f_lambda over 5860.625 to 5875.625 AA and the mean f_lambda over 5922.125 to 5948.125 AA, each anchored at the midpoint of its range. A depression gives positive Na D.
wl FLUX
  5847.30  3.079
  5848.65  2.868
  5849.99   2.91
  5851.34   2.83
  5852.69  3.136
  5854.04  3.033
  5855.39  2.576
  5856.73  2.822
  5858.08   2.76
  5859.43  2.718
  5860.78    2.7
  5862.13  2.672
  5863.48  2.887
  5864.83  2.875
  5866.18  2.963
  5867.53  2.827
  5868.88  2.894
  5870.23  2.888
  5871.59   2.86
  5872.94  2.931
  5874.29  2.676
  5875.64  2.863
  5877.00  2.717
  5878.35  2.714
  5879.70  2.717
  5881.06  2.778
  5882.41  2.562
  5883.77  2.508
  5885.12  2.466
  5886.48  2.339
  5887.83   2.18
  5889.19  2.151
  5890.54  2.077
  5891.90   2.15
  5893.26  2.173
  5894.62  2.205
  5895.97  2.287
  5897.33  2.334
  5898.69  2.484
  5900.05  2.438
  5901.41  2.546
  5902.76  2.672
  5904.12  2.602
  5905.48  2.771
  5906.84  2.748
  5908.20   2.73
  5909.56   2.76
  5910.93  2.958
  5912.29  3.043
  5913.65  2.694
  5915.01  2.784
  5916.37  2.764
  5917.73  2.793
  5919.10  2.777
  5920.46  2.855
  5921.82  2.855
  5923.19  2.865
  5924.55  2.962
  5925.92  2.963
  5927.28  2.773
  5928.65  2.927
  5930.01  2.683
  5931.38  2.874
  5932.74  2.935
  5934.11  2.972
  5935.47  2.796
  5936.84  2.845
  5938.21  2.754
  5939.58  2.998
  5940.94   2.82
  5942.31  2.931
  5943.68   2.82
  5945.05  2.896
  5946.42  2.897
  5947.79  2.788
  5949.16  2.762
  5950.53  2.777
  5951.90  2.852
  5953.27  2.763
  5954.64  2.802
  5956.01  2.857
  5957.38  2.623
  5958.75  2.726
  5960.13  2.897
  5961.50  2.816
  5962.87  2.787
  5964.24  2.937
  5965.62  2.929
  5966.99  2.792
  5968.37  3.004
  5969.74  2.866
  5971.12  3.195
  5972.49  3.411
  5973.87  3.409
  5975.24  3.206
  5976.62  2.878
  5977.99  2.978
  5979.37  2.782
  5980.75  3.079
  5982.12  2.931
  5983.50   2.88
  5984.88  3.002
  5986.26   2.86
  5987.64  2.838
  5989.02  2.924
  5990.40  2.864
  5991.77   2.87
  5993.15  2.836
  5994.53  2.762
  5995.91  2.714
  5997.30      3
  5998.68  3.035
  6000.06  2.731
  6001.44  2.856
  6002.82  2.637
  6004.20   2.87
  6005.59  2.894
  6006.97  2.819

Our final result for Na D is 4.31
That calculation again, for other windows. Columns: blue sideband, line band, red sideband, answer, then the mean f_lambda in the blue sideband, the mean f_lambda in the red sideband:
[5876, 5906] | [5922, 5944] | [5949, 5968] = -1.6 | 2.45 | 2.81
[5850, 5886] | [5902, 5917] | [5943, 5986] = 0.3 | 2.78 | 2.91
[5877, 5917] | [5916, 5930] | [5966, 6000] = -0.9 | 2.54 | 2.96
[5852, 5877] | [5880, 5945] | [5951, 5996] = 4.5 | 2.83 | 2.91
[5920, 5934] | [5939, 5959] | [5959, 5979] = 0.8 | 2.87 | 3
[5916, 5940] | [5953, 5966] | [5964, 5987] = 0.6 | 2.85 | 3.01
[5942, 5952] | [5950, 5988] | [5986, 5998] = -1.1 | 2.84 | 2.85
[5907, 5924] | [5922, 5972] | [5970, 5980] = 1.9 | 2.82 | 3.11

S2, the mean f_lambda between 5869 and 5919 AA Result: 2.6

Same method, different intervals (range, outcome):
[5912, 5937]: 2.85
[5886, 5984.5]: 2.77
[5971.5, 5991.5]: 3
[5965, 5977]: 3.08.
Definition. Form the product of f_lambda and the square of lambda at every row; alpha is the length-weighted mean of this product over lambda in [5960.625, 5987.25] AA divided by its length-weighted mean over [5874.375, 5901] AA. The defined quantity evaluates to 1.26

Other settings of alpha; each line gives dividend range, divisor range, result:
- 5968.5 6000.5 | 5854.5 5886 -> 1.12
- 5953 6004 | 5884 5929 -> 1.14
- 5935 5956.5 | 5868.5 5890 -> 1.10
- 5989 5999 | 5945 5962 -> 1.04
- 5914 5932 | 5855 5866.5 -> 1.04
